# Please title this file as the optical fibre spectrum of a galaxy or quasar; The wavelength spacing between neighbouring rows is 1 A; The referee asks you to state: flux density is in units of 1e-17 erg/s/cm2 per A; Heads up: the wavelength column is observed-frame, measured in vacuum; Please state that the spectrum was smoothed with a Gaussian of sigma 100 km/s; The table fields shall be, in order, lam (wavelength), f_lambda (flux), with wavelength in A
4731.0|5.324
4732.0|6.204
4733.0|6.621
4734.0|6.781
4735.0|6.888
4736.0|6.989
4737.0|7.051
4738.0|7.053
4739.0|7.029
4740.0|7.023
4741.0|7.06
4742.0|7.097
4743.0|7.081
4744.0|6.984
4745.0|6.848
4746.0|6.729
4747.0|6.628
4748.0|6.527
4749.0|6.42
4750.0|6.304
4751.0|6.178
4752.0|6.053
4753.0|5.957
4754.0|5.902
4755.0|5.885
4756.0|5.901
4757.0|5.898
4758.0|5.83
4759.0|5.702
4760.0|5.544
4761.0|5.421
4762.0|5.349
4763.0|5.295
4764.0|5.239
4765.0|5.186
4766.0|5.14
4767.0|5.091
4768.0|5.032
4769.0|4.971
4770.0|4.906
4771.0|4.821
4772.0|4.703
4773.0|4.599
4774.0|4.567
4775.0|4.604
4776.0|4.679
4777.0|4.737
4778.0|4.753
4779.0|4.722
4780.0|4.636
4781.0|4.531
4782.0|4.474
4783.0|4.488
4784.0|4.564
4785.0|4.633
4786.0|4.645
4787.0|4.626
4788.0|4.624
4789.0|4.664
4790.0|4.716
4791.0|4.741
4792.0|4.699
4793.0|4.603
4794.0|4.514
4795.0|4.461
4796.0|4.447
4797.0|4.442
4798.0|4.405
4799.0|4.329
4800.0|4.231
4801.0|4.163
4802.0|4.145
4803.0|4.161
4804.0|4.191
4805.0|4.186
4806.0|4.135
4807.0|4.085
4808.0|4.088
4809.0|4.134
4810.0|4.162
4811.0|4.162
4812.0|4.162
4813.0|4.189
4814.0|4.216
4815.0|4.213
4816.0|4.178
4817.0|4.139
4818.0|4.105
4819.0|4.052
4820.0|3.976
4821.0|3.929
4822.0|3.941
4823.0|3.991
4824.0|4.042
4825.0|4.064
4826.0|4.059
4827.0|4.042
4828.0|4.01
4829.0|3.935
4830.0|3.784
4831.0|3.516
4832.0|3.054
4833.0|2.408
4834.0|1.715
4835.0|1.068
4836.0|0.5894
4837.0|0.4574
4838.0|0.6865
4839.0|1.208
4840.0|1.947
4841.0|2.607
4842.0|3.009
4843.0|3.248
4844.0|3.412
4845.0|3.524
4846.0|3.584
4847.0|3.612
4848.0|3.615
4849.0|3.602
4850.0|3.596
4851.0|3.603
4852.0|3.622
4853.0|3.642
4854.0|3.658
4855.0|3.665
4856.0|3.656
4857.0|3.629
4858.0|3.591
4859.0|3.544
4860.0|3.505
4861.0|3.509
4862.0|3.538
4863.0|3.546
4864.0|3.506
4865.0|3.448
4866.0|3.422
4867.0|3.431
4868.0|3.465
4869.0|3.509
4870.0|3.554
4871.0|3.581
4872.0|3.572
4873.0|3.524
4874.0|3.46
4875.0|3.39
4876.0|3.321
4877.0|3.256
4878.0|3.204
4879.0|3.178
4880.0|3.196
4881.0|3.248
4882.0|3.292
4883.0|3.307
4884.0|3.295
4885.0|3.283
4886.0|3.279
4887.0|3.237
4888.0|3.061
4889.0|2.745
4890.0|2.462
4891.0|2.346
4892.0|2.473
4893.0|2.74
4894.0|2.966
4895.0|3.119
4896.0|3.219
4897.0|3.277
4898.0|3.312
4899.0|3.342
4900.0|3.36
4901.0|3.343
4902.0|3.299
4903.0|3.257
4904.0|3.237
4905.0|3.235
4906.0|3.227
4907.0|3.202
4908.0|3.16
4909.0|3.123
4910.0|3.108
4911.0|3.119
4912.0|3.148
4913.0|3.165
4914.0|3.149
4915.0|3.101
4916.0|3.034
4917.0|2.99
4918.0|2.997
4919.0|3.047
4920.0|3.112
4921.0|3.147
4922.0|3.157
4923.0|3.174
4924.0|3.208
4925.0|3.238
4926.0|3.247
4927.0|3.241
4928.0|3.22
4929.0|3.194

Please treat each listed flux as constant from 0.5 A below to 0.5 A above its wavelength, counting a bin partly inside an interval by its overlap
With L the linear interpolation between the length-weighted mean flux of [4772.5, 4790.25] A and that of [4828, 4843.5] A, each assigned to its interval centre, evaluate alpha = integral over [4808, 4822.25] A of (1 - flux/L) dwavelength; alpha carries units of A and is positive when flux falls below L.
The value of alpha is -4.31 A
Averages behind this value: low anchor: 4.62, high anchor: 2.27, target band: 4.11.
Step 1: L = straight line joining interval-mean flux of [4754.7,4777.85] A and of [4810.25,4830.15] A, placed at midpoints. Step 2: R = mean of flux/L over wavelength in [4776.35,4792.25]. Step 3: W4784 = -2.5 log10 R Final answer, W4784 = 0.036 mag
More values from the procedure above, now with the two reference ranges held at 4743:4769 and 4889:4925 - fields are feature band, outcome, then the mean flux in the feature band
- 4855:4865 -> 0.12 mag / 3.56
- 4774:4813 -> 0.17 mag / 4.44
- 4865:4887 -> 0.09 mag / 3.37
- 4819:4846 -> 0.45 mag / 2.96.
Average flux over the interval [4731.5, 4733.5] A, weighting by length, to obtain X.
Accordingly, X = 6.41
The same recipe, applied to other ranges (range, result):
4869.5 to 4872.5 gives 3.57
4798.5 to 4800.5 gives 4.28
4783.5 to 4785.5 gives 4.6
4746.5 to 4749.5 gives 6.53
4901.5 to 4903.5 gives 3.28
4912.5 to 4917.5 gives 3.09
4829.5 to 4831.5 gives 3.65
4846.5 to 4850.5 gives 3.61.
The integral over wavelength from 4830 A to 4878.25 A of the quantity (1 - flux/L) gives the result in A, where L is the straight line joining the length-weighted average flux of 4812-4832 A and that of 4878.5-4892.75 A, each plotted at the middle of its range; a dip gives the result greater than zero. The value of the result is 5.0 A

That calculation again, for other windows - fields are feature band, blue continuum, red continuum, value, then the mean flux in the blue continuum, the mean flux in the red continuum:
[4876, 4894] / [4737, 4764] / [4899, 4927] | 3.27 A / 6.29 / 3.17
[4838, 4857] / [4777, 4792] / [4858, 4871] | 2.65 A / 4.64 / 3.5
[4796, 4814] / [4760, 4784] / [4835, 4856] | -1.17 A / 4.87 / 2.82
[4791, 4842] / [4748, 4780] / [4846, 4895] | 8.85 A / 5.34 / 3.35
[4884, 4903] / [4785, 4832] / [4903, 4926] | 1.67 A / 4.22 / 3.14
